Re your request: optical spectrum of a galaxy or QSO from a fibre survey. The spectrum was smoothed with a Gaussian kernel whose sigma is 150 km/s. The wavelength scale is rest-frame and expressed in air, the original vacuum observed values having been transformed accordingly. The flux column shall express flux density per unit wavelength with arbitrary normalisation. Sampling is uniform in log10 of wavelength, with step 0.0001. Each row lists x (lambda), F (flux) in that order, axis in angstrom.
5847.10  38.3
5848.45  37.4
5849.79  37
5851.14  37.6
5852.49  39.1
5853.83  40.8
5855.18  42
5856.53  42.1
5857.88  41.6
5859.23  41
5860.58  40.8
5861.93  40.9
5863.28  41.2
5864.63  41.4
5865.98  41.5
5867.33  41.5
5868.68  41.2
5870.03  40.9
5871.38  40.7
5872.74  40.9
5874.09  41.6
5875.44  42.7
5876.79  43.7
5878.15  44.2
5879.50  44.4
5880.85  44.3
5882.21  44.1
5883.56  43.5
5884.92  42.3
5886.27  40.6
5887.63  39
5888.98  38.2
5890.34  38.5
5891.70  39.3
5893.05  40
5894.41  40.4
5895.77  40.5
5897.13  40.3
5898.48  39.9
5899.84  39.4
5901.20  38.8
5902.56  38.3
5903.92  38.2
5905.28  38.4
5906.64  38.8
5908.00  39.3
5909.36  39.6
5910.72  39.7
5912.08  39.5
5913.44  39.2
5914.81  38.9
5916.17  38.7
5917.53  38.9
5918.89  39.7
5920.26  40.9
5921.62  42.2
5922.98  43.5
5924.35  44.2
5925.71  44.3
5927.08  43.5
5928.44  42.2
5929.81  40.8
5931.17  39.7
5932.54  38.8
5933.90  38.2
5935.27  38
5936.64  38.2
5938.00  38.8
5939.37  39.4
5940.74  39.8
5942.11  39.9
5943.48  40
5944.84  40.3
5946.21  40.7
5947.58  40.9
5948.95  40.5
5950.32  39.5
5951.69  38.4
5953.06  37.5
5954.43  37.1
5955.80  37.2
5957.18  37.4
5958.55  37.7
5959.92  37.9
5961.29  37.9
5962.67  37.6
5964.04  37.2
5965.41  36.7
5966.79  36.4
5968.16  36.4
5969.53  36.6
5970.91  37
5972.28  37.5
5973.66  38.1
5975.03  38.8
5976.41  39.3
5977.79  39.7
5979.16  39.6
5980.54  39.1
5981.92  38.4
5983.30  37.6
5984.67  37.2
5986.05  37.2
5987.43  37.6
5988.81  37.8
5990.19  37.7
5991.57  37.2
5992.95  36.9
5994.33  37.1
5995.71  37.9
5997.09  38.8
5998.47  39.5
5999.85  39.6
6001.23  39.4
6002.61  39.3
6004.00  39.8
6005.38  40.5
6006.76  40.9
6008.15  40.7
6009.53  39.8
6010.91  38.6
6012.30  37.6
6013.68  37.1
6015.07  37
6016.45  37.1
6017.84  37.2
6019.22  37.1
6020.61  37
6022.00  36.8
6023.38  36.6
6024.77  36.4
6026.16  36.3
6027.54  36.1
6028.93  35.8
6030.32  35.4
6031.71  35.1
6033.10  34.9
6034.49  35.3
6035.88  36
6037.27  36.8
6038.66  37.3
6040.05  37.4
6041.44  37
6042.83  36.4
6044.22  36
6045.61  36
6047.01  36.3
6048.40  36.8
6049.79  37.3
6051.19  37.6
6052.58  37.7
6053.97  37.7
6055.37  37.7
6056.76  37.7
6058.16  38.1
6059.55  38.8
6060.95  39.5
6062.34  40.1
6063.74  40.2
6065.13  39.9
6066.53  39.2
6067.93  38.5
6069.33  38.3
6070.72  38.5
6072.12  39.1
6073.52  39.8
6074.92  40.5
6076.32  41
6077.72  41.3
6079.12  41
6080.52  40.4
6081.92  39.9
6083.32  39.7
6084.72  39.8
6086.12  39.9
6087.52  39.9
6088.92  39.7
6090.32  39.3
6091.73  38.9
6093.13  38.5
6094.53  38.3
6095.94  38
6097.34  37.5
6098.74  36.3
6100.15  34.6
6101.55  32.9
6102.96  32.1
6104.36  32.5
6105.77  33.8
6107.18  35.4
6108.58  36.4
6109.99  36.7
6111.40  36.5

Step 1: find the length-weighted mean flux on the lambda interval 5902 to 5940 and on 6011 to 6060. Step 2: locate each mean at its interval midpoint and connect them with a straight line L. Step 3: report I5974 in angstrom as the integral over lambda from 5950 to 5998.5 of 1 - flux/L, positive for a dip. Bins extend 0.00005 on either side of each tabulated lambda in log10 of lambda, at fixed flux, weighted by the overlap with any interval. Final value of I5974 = 0.91 angstrom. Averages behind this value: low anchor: 40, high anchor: 36.8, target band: 37.8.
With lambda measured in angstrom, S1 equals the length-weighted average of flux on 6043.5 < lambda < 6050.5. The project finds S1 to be 36.5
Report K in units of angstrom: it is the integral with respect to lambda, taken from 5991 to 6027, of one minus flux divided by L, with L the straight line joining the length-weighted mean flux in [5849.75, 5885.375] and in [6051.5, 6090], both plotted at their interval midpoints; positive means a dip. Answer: 1.7 angstrom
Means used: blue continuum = 41.7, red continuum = 39.4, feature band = 38.2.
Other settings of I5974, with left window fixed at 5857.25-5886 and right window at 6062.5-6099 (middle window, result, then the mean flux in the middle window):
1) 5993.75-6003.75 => 0.4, 38.9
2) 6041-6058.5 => 1.2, 37.1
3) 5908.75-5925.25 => 0.4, 40.5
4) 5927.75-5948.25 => 0.8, 39.7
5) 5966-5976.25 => 0.9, 37.4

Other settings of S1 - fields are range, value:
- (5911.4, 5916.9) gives 39.1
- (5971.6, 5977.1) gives 38.4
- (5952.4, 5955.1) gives 37.3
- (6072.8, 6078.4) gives 40.6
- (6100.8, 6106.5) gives 32.8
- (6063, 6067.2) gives 39.8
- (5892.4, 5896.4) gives 40.2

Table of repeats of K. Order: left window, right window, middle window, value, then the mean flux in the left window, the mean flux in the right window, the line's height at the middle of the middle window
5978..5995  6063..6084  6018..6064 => 2.5 angstrom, 37.8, 39.8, 39.1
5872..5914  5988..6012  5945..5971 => 1.0 angstrom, 40.6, 38.9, 39.5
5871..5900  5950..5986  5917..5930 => -0.8 angstrom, 41.3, 37.8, 39.7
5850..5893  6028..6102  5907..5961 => 0.7 angstrom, 41.3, 38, 40.2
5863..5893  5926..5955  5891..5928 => 0.4 angstrom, 41.6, 39.7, 40.6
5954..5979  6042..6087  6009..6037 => 1.2 angstrom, 37.6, 38.8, 38.3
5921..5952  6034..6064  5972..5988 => 0.4 angstrom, 40.5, 37.4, 39.3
